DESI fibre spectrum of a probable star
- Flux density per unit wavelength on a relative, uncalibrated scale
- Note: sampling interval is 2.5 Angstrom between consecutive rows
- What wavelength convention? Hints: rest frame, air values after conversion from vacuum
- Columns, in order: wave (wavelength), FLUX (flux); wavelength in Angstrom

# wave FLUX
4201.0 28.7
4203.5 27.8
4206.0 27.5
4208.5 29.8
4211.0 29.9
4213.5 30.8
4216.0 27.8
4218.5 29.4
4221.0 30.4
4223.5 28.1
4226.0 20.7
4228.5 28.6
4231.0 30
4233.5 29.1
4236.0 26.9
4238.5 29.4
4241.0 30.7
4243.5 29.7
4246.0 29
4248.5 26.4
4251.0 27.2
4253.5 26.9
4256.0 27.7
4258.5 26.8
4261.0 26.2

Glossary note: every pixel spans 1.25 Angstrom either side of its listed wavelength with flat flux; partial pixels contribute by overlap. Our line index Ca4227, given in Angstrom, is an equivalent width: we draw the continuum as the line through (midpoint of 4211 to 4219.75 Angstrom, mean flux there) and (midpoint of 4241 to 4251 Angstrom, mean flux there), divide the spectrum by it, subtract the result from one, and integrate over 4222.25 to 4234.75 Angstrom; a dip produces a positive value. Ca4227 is 0.74 Angstrom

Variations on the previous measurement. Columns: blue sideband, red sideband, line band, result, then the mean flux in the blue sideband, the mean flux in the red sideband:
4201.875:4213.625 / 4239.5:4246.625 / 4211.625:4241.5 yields 1.0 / 29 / 29.9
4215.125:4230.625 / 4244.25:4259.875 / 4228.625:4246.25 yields -1.1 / 27.6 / 27.4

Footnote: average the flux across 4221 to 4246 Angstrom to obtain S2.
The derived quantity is 28.3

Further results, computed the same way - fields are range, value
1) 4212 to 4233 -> 28.3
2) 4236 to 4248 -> 29.2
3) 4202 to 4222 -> 29.2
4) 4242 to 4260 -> 27.7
